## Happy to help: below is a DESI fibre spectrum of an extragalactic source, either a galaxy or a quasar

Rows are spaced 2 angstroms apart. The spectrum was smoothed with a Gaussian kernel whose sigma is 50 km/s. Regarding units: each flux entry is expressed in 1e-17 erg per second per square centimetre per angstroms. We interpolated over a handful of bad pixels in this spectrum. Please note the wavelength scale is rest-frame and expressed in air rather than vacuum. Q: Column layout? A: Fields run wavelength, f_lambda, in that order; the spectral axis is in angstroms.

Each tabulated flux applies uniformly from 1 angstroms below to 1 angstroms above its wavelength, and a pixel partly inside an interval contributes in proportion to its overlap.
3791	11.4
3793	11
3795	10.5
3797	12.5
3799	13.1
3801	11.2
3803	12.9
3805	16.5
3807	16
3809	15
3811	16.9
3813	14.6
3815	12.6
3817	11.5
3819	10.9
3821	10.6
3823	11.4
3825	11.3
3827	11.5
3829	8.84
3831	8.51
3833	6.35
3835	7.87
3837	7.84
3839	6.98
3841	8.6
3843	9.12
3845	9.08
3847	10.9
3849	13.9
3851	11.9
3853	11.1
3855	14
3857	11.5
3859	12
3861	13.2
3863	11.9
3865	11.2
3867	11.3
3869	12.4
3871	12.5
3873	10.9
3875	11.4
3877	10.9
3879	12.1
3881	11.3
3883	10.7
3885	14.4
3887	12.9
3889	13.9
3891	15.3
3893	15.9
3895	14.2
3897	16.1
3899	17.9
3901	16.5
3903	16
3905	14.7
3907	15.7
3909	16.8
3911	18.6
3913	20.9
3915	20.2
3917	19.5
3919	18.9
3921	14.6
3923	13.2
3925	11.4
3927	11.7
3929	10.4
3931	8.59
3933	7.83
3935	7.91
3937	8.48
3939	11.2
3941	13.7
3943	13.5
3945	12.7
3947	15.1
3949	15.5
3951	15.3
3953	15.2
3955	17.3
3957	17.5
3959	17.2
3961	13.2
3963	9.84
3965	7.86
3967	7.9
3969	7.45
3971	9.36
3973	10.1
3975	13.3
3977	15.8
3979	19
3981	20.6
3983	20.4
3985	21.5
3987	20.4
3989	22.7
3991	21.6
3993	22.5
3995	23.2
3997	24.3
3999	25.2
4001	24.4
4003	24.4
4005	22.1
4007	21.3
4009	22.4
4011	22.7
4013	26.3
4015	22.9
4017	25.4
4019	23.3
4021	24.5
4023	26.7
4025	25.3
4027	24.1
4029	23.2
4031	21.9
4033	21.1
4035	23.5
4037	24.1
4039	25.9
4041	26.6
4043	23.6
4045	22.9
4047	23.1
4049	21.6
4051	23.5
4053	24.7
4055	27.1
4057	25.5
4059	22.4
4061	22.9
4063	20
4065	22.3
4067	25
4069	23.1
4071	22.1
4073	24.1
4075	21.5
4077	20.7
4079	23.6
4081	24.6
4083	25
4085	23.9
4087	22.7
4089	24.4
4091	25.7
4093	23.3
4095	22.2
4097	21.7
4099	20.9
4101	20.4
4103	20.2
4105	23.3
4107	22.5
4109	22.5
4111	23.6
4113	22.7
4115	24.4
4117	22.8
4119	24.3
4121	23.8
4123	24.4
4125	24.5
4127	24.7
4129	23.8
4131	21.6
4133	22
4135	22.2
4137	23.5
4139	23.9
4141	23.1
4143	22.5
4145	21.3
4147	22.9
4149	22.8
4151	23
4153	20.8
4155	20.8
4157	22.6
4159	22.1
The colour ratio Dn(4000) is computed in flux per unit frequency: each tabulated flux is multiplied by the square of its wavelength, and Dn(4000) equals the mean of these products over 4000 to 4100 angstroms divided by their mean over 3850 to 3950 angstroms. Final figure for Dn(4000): 1.88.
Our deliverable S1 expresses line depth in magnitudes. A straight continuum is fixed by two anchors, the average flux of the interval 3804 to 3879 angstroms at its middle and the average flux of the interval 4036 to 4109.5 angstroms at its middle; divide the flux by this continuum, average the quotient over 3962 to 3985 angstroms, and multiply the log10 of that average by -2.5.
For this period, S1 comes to 0.35 mag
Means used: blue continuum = 11.4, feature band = 13.2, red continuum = 23.2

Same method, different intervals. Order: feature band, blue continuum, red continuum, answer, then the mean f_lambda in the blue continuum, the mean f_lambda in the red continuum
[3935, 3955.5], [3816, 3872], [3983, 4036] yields 0.35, 10.6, 23.3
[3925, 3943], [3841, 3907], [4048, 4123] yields 0.47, 12.8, 23.1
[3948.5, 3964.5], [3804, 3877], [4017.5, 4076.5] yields 0.22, 11.4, 23.6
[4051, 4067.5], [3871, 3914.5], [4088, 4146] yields -0.14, 14.6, 23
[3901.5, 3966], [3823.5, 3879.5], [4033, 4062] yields 0.14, 10.7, 24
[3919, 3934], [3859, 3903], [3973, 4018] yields 0.38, 13.2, 21.7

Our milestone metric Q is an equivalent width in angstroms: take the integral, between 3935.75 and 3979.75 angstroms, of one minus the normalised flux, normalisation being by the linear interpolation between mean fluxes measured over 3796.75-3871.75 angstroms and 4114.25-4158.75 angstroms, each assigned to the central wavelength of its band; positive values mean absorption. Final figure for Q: 8.79 angstroms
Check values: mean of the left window 11.6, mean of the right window 23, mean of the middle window 13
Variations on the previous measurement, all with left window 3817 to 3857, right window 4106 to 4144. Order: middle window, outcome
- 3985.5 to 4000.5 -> -4.9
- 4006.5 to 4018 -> -3.5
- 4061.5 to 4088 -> -2.5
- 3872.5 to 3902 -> -2.9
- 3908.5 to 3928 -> -3.9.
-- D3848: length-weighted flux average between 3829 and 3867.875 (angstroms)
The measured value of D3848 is 10.3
